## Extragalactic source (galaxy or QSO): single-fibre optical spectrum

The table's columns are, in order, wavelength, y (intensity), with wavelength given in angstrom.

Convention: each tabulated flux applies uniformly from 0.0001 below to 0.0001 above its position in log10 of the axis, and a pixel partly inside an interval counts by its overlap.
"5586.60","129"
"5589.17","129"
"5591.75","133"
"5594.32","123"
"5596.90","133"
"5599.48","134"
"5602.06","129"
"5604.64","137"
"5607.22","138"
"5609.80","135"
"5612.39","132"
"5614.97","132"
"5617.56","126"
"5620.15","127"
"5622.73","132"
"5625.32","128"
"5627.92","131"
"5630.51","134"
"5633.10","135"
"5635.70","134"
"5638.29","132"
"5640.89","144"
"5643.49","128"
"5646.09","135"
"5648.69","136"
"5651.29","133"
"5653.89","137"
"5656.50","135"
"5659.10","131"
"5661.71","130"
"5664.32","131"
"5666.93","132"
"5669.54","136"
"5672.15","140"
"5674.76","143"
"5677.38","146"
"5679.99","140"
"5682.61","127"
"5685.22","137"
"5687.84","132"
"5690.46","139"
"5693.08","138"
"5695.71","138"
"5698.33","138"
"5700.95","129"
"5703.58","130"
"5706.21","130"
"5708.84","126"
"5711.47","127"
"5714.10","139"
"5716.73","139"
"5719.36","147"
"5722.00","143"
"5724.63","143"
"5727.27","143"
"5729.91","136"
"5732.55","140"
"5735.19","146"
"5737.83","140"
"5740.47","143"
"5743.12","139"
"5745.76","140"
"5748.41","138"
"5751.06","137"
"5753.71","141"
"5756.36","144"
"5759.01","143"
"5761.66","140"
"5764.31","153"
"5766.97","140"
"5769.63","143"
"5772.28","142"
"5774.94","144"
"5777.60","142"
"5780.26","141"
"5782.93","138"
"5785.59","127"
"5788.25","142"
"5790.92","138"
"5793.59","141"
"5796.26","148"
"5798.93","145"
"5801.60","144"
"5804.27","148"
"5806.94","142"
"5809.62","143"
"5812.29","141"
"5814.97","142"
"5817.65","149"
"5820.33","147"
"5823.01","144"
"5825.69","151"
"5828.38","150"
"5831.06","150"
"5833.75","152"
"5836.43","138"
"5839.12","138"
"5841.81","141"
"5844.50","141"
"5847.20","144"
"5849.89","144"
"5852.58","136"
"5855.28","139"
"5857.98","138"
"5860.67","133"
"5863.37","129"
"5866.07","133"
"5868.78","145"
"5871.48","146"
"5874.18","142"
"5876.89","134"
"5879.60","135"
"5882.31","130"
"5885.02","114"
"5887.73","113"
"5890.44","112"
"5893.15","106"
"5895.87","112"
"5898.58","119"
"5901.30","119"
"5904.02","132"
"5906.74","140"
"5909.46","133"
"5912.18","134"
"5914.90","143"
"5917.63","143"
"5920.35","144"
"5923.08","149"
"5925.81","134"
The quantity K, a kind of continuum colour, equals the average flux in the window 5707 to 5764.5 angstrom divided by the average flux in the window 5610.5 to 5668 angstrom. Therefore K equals 1.1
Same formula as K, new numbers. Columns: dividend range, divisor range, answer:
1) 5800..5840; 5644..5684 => 1.07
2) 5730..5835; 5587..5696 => 1.07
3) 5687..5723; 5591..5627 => 1.03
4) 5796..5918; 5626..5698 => 1.01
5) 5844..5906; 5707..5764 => 0.93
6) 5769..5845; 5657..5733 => 1.05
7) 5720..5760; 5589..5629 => 1.08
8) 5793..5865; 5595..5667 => 1.08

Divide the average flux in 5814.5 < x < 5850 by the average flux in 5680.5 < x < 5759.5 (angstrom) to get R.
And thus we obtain 1.05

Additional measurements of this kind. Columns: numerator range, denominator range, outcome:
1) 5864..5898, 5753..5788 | 0.90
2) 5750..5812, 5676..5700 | 1.04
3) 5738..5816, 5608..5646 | 1.07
